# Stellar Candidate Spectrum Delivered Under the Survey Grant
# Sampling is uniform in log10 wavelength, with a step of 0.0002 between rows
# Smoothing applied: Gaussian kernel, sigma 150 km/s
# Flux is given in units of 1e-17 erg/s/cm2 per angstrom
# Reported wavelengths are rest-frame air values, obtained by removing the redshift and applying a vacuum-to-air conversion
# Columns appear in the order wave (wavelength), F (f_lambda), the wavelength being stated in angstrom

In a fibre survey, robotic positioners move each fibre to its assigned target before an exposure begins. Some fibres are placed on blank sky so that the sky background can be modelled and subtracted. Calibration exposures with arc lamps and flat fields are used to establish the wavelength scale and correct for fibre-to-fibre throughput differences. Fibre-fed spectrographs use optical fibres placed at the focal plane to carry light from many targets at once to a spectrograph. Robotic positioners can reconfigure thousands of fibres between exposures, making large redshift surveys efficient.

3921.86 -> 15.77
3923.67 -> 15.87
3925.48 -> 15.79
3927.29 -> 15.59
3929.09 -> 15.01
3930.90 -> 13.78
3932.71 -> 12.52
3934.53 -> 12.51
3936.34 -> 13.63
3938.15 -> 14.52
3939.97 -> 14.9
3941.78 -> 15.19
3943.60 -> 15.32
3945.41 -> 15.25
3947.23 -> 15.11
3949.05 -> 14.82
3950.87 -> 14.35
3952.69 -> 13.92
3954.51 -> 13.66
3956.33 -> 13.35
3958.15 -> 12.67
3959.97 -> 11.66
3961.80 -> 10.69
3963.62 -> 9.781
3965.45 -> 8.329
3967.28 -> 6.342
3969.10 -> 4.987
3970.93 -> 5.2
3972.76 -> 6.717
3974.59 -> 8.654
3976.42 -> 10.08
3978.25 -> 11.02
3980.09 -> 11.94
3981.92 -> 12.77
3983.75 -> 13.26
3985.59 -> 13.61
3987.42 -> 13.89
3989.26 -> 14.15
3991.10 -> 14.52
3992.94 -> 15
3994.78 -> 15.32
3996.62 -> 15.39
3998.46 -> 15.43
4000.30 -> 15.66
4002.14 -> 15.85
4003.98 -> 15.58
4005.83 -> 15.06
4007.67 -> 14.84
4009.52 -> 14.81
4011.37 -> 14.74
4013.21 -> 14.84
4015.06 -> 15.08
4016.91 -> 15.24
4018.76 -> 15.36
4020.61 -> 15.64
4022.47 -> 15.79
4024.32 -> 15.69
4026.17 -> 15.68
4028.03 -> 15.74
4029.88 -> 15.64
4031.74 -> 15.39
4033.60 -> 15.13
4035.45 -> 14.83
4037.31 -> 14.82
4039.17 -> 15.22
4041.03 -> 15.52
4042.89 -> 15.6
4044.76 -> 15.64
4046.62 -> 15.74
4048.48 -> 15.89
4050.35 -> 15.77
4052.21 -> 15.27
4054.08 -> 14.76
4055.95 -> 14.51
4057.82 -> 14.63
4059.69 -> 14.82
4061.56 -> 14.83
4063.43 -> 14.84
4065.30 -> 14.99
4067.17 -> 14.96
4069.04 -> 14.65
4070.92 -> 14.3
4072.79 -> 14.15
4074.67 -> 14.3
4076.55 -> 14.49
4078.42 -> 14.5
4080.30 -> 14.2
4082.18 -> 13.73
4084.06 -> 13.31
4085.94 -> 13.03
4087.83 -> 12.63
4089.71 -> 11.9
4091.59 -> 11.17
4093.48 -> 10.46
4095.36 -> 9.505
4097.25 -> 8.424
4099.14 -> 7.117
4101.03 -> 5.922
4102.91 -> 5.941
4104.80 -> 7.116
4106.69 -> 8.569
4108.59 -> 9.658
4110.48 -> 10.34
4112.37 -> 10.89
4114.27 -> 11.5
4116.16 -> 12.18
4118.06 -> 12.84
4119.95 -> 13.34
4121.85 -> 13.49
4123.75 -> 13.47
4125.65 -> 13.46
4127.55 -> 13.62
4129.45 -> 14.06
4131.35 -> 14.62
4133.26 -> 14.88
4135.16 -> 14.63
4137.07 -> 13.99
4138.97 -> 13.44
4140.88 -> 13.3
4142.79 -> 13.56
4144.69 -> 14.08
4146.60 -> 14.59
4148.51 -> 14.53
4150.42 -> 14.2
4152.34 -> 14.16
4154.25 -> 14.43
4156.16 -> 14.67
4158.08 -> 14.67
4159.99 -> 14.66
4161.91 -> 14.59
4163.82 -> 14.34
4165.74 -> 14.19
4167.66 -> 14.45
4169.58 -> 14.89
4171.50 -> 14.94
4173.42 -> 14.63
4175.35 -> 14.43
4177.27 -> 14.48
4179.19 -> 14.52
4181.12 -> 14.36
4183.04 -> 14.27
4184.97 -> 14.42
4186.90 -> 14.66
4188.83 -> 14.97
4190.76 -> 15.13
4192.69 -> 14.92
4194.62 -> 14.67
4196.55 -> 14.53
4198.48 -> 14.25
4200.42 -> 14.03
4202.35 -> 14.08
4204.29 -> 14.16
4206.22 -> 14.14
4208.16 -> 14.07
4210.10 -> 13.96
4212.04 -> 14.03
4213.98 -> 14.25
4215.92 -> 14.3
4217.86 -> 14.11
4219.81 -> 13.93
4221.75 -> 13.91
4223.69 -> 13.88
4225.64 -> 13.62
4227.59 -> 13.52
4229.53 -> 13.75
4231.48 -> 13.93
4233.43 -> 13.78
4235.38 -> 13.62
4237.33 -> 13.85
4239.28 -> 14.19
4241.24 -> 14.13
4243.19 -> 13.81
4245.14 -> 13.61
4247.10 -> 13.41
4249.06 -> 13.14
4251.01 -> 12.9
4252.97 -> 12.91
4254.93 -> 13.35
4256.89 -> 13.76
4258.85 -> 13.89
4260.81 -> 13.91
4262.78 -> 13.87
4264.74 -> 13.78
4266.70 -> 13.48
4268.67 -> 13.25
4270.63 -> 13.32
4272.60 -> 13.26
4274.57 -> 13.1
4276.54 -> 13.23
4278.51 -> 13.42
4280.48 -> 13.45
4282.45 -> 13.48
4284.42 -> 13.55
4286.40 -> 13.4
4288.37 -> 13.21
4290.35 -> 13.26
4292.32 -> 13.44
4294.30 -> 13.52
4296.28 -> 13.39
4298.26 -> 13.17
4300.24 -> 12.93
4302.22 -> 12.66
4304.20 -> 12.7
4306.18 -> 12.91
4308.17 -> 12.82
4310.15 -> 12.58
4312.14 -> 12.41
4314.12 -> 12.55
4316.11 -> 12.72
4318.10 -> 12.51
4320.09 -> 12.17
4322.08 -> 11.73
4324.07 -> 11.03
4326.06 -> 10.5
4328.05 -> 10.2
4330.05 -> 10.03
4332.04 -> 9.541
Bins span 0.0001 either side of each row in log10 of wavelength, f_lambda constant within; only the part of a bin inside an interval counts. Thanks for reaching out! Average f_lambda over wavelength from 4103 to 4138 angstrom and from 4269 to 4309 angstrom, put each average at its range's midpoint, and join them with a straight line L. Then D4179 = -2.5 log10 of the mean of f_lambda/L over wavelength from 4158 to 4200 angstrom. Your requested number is -0.16 mag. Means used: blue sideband 12.2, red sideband 13.2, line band 14.6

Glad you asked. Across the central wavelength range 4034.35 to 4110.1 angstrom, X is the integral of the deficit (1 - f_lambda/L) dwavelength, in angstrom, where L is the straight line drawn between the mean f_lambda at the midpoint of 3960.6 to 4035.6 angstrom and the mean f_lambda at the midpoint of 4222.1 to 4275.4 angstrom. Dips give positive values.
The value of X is 1.9 angstrom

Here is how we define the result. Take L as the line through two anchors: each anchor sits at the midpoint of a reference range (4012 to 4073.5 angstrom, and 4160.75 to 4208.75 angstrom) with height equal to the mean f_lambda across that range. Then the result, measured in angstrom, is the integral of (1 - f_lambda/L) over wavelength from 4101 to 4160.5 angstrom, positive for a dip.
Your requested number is 8.0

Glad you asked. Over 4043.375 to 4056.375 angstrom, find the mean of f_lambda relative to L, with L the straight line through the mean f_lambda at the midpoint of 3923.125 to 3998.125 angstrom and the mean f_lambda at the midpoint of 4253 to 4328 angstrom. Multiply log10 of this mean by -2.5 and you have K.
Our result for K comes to -0.202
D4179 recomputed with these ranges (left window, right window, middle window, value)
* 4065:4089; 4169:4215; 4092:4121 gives 0.418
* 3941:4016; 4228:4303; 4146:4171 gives -0.097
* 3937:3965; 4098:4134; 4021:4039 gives -0.233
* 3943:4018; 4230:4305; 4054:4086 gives -0.106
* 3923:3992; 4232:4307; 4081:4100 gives 0.154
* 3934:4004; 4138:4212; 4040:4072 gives -0.131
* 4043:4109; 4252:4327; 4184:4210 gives -0.122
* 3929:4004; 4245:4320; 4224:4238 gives -0.049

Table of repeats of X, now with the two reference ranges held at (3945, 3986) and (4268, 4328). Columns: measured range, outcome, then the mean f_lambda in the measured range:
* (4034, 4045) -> -3.6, 15.2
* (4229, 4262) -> -2.9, 13.6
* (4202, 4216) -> -2.0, 14.1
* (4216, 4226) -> -1.2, 13.9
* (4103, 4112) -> 2.3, 8.76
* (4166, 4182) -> -3.1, 14.6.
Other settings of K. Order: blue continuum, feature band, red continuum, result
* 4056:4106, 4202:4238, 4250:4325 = -0.09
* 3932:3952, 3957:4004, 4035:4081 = 0.23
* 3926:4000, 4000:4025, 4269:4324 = -0.20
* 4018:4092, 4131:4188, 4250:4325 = -0.03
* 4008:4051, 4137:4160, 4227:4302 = 0.02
